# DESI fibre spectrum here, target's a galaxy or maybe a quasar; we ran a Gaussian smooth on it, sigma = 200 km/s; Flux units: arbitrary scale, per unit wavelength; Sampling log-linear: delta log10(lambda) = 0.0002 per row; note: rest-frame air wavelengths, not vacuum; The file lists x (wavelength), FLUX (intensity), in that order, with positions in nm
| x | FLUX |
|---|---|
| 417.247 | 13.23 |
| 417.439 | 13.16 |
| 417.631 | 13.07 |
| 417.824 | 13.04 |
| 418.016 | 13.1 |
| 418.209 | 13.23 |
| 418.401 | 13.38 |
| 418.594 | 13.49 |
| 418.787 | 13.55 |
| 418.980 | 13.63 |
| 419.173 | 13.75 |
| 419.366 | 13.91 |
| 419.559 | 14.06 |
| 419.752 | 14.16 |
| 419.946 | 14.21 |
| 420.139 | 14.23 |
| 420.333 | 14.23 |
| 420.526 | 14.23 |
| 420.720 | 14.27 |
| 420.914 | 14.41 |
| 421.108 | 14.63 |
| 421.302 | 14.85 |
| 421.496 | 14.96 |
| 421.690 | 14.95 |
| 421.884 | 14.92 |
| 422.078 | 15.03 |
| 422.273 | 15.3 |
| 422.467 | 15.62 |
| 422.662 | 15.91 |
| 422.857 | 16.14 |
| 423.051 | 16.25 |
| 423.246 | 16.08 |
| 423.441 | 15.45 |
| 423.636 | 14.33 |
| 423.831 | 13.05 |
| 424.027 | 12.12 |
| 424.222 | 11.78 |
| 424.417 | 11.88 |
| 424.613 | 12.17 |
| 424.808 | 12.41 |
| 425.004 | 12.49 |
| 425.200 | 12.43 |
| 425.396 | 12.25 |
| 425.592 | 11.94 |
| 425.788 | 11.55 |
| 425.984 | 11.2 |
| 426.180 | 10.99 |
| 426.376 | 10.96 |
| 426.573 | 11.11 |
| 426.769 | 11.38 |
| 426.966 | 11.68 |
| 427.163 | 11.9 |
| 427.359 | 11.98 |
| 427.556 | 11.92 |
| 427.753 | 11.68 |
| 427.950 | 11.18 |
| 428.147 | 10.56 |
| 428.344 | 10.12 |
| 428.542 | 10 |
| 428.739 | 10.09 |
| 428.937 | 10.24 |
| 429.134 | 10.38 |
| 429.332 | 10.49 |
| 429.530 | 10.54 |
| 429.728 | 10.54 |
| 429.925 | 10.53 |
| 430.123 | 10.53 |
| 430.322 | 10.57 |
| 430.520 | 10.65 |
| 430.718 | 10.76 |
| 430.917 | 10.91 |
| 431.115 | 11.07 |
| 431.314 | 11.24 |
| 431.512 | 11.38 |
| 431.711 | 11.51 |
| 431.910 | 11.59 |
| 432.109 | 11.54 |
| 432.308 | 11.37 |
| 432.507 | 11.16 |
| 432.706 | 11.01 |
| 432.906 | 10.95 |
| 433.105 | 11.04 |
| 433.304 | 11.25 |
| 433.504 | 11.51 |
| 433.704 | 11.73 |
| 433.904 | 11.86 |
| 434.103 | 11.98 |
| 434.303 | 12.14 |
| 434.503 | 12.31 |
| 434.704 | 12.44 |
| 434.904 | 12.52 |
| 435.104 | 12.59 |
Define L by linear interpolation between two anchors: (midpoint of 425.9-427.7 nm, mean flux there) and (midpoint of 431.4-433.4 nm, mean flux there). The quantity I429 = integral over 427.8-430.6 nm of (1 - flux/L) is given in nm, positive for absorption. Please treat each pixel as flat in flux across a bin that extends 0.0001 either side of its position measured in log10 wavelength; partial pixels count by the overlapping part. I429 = 0.22 nm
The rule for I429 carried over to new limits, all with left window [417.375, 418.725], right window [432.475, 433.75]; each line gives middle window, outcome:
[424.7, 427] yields 0.091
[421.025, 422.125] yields -0.185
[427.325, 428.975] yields 0.144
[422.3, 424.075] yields -0.360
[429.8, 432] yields 0.103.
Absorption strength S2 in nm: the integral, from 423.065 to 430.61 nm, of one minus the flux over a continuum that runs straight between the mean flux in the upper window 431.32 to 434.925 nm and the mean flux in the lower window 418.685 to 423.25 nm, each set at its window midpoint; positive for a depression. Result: 0.90 nm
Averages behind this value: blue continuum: 14.7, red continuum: 11.6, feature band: 11.7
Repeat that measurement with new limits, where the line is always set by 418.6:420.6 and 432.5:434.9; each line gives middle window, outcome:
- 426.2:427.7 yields 0.14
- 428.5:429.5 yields 0.17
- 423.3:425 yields 0.04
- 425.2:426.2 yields 0.10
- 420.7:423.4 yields -0.34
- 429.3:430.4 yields 0.16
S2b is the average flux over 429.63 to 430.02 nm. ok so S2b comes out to 10.6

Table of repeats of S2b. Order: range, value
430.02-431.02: 10.7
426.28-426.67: 11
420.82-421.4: 14.6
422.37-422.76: 15.7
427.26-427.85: 11.9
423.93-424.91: 12.1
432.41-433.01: 11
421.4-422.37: 15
